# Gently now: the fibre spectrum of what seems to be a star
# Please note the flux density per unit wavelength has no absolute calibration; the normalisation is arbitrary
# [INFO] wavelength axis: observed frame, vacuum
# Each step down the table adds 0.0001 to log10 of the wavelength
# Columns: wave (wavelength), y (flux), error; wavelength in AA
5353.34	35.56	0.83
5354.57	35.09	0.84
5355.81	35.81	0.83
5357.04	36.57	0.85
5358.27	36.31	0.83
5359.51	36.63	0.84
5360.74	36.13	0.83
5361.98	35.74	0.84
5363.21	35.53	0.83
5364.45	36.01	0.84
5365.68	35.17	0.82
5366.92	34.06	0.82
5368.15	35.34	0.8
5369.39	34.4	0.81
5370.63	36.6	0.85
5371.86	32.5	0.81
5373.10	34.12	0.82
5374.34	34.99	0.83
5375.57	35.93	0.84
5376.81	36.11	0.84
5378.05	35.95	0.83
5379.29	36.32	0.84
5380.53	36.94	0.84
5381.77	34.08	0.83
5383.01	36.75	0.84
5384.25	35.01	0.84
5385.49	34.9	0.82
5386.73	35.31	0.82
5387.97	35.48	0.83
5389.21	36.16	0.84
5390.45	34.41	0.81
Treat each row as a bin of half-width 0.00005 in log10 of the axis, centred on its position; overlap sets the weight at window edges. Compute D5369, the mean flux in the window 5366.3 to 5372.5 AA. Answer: 34.6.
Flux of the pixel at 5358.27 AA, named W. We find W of 36.31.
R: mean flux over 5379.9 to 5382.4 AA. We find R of 35.5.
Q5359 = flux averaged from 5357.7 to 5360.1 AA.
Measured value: 36.4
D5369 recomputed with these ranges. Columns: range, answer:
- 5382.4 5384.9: 35.9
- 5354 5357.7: 35.8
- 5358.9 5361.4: 36.4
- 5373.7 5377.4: 35.7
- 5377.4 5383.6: 36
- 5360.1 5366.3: 35.7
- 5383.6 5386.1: 35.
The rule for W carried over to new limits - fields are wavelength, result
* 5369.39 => 34.4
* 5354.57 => 35.09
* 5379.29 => 36.32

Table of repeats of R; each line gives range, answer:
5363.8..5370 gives 35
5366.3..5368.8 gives 34.7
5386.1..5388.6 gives 35.4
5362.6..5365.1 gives 35.8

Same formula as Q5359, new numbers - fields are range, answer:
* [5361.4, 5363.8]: 35.7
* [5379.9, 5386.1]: 35.5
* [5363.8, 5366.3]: 35.6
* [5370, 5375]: 34.6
